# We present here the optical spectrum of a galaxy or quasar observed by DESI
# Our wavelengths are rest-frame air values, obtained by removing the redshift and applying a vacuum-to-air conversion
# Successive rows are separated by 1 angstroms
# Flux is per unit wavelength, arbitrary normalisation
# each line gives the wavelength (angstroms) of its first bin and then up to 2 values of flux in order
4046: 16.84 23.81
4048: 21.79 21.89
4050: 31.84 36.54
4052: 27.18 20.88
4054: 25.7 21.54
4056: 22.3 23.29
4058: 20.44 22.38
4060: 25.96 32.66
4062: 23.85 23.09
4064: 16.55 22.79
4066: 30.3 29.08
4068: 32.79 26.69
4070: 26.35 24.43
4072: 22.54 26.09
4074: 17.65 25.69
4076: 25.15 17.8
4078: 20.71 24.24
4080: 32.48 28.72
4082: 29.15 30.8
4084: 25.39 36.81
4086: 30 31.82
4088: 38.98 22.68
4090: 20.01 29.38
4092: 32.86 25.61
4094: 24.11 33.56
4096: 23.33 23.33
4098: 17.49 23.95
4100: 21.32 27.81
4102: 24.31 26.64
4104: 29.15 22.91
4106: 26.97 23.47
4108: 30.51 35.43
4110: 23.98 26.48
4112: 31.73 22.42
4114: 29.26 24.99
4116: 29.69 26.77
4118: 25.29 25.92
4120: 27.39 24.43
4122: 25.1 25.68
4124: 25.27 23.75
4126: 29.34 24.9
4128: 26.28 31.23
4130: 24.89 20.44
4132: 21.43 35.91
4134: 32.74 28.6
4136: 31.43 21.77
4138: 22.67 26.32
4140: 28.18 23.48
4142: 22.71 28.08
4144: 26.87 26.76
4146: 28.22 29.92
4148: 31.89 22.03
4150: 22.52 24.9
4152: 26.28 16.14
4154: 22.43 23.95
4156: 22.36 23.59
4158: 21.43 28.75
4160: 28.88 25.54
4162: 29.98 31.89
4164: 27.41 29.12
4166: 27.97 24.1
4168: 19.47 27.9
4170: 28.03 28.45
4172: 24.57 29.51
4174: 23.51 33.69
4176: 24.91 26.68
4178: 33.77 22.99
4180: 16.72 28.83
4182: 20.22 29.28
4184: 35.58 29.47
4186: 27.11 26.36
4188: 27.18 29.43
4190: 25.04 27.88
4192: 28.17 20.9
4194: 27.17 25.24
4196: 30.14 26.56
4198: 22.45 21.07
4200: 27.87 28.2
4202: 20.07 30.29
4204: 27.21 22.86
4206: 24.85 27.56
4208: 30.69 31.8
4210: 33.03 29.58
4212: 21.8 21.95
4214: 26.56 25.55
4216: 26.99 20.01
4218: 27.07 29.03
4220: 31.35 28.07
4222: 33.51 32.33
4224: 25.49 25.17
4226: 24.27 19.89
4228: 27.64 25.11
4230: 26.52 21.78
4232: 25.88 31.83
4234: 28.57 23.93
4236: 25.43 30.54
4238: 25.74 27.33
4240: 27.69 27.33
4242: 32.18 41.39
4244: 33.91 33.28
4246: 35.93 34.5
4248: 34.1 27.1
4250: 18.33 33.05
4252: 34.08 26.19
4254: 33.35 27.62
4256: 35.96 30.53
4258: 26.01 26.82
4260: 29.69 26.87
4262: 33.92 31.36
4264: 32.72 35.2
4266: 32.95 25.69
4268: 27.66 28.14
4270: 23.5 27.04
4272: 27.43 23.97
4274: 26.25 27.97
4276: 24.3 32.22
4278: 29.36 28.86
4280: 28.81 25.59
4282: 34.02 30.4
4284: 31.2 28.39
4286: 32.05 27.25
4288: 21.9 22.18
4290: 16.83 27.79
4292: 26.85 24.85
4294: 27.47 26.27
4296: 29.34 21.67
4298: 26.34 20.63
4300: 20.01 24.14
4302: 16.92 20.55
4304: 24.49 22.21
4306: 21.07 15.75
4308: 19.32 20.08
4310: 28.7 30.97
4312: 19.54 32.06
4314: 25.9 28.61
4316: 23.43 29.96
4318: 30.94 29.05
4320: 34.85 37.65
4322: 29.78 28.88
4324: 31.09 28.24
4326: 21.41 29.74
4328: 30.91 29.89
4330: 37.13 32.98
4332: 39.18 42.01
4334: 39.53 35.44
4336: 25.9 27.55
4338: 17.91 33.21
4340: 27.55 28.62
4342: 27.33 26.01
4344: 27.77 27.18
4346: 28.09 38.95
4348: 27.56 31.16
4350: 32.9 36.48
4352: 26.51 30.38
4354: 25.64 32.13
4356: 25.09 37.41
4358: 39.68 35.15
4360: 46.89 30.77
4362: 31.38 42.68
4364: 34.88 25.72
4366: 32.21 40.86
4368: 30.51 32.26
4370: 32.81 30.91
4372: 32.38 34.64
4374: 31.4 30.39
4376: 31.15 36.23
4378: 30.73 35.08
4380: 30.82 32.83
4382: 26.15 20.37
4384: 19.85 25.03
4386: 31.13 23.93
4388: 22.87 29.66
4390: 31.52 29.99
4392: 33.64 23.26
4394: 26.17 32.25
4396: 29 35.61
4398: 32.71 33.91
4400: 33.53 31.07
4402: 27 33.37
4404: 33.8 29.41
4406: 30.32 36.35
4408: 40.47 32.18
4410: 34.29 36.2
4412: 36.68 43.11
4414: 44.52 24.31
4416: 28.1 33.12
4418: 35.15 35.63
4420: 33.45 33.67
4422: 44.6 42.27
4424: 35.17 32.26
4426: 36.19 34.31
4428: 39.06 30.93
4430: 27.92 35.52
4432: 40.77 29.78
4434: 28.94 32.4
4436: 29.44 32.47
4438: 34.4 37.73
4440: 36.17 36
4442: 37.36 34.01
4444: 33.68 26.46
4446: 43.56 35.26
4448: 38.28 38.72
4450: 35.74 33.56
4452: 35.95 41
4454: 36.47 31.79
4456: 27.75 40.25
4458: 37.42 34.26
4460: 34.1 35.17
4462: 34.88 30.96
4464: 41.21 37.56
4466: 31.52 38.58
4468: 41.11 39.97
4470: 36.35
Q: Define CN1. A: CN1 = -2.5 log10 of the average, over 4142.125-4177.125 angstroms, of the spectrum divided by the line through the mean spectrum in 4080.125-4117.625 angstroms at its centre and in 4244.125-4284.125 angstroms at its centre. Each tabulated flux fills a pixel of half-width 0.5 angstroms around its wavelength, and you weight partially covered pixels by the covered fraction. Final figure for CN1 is 0.08 mag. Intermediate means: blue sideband 27.4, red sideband 29.6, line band 26.2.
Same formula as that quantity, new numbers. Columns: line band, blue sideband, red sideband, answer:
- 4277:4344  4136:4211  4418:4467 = 0.12 mag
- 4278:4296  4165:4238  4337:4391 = 0.06 mag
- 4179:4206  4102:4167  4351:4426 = 0.07 mag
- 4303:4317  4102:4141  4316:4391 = 0.25 mag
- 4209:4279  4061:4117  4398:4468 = 0.06 mag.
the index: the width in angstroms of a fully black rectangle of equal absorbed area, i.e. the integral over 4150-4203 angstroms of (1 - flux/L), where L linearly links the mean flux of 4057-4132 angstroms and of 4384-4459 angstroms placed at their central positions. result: 3.6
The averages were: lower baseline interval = 26.2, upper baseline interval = 33.6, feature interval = 26.1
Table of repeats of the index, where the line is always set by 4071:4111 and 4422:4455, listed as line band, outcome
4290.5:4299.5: 1.7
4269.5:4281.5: 1.5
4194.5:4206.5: 1.5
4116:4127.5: 0.5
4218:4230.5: 1.0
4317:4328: 0.7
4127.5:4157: 2.0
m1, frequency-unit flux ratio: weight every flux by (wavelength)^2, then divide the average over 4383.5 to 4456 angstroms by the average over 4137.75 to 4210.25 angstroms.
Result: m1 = 1.4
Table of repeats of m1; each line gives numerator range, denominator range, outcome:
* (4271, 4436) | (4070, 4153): 1.29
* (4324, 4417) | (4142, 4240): 1.29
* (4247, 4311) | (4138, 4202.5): 1.08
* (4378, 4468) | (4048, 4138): 1.49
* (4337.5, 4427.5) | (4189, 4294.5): 1.22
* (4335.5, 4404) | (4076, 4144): 1.30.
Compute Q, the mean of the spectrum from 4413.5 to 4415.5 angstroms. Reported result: 34.4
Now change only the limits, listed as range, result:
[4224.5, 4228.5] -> 24.2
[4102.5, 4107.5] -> 25.8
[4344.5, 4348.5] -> 30.4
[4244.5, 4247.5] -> 34.6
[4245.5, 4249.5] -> 32.9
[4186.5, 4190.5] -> 27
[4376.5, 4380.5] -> 33.2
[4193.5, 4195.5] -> 26.2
